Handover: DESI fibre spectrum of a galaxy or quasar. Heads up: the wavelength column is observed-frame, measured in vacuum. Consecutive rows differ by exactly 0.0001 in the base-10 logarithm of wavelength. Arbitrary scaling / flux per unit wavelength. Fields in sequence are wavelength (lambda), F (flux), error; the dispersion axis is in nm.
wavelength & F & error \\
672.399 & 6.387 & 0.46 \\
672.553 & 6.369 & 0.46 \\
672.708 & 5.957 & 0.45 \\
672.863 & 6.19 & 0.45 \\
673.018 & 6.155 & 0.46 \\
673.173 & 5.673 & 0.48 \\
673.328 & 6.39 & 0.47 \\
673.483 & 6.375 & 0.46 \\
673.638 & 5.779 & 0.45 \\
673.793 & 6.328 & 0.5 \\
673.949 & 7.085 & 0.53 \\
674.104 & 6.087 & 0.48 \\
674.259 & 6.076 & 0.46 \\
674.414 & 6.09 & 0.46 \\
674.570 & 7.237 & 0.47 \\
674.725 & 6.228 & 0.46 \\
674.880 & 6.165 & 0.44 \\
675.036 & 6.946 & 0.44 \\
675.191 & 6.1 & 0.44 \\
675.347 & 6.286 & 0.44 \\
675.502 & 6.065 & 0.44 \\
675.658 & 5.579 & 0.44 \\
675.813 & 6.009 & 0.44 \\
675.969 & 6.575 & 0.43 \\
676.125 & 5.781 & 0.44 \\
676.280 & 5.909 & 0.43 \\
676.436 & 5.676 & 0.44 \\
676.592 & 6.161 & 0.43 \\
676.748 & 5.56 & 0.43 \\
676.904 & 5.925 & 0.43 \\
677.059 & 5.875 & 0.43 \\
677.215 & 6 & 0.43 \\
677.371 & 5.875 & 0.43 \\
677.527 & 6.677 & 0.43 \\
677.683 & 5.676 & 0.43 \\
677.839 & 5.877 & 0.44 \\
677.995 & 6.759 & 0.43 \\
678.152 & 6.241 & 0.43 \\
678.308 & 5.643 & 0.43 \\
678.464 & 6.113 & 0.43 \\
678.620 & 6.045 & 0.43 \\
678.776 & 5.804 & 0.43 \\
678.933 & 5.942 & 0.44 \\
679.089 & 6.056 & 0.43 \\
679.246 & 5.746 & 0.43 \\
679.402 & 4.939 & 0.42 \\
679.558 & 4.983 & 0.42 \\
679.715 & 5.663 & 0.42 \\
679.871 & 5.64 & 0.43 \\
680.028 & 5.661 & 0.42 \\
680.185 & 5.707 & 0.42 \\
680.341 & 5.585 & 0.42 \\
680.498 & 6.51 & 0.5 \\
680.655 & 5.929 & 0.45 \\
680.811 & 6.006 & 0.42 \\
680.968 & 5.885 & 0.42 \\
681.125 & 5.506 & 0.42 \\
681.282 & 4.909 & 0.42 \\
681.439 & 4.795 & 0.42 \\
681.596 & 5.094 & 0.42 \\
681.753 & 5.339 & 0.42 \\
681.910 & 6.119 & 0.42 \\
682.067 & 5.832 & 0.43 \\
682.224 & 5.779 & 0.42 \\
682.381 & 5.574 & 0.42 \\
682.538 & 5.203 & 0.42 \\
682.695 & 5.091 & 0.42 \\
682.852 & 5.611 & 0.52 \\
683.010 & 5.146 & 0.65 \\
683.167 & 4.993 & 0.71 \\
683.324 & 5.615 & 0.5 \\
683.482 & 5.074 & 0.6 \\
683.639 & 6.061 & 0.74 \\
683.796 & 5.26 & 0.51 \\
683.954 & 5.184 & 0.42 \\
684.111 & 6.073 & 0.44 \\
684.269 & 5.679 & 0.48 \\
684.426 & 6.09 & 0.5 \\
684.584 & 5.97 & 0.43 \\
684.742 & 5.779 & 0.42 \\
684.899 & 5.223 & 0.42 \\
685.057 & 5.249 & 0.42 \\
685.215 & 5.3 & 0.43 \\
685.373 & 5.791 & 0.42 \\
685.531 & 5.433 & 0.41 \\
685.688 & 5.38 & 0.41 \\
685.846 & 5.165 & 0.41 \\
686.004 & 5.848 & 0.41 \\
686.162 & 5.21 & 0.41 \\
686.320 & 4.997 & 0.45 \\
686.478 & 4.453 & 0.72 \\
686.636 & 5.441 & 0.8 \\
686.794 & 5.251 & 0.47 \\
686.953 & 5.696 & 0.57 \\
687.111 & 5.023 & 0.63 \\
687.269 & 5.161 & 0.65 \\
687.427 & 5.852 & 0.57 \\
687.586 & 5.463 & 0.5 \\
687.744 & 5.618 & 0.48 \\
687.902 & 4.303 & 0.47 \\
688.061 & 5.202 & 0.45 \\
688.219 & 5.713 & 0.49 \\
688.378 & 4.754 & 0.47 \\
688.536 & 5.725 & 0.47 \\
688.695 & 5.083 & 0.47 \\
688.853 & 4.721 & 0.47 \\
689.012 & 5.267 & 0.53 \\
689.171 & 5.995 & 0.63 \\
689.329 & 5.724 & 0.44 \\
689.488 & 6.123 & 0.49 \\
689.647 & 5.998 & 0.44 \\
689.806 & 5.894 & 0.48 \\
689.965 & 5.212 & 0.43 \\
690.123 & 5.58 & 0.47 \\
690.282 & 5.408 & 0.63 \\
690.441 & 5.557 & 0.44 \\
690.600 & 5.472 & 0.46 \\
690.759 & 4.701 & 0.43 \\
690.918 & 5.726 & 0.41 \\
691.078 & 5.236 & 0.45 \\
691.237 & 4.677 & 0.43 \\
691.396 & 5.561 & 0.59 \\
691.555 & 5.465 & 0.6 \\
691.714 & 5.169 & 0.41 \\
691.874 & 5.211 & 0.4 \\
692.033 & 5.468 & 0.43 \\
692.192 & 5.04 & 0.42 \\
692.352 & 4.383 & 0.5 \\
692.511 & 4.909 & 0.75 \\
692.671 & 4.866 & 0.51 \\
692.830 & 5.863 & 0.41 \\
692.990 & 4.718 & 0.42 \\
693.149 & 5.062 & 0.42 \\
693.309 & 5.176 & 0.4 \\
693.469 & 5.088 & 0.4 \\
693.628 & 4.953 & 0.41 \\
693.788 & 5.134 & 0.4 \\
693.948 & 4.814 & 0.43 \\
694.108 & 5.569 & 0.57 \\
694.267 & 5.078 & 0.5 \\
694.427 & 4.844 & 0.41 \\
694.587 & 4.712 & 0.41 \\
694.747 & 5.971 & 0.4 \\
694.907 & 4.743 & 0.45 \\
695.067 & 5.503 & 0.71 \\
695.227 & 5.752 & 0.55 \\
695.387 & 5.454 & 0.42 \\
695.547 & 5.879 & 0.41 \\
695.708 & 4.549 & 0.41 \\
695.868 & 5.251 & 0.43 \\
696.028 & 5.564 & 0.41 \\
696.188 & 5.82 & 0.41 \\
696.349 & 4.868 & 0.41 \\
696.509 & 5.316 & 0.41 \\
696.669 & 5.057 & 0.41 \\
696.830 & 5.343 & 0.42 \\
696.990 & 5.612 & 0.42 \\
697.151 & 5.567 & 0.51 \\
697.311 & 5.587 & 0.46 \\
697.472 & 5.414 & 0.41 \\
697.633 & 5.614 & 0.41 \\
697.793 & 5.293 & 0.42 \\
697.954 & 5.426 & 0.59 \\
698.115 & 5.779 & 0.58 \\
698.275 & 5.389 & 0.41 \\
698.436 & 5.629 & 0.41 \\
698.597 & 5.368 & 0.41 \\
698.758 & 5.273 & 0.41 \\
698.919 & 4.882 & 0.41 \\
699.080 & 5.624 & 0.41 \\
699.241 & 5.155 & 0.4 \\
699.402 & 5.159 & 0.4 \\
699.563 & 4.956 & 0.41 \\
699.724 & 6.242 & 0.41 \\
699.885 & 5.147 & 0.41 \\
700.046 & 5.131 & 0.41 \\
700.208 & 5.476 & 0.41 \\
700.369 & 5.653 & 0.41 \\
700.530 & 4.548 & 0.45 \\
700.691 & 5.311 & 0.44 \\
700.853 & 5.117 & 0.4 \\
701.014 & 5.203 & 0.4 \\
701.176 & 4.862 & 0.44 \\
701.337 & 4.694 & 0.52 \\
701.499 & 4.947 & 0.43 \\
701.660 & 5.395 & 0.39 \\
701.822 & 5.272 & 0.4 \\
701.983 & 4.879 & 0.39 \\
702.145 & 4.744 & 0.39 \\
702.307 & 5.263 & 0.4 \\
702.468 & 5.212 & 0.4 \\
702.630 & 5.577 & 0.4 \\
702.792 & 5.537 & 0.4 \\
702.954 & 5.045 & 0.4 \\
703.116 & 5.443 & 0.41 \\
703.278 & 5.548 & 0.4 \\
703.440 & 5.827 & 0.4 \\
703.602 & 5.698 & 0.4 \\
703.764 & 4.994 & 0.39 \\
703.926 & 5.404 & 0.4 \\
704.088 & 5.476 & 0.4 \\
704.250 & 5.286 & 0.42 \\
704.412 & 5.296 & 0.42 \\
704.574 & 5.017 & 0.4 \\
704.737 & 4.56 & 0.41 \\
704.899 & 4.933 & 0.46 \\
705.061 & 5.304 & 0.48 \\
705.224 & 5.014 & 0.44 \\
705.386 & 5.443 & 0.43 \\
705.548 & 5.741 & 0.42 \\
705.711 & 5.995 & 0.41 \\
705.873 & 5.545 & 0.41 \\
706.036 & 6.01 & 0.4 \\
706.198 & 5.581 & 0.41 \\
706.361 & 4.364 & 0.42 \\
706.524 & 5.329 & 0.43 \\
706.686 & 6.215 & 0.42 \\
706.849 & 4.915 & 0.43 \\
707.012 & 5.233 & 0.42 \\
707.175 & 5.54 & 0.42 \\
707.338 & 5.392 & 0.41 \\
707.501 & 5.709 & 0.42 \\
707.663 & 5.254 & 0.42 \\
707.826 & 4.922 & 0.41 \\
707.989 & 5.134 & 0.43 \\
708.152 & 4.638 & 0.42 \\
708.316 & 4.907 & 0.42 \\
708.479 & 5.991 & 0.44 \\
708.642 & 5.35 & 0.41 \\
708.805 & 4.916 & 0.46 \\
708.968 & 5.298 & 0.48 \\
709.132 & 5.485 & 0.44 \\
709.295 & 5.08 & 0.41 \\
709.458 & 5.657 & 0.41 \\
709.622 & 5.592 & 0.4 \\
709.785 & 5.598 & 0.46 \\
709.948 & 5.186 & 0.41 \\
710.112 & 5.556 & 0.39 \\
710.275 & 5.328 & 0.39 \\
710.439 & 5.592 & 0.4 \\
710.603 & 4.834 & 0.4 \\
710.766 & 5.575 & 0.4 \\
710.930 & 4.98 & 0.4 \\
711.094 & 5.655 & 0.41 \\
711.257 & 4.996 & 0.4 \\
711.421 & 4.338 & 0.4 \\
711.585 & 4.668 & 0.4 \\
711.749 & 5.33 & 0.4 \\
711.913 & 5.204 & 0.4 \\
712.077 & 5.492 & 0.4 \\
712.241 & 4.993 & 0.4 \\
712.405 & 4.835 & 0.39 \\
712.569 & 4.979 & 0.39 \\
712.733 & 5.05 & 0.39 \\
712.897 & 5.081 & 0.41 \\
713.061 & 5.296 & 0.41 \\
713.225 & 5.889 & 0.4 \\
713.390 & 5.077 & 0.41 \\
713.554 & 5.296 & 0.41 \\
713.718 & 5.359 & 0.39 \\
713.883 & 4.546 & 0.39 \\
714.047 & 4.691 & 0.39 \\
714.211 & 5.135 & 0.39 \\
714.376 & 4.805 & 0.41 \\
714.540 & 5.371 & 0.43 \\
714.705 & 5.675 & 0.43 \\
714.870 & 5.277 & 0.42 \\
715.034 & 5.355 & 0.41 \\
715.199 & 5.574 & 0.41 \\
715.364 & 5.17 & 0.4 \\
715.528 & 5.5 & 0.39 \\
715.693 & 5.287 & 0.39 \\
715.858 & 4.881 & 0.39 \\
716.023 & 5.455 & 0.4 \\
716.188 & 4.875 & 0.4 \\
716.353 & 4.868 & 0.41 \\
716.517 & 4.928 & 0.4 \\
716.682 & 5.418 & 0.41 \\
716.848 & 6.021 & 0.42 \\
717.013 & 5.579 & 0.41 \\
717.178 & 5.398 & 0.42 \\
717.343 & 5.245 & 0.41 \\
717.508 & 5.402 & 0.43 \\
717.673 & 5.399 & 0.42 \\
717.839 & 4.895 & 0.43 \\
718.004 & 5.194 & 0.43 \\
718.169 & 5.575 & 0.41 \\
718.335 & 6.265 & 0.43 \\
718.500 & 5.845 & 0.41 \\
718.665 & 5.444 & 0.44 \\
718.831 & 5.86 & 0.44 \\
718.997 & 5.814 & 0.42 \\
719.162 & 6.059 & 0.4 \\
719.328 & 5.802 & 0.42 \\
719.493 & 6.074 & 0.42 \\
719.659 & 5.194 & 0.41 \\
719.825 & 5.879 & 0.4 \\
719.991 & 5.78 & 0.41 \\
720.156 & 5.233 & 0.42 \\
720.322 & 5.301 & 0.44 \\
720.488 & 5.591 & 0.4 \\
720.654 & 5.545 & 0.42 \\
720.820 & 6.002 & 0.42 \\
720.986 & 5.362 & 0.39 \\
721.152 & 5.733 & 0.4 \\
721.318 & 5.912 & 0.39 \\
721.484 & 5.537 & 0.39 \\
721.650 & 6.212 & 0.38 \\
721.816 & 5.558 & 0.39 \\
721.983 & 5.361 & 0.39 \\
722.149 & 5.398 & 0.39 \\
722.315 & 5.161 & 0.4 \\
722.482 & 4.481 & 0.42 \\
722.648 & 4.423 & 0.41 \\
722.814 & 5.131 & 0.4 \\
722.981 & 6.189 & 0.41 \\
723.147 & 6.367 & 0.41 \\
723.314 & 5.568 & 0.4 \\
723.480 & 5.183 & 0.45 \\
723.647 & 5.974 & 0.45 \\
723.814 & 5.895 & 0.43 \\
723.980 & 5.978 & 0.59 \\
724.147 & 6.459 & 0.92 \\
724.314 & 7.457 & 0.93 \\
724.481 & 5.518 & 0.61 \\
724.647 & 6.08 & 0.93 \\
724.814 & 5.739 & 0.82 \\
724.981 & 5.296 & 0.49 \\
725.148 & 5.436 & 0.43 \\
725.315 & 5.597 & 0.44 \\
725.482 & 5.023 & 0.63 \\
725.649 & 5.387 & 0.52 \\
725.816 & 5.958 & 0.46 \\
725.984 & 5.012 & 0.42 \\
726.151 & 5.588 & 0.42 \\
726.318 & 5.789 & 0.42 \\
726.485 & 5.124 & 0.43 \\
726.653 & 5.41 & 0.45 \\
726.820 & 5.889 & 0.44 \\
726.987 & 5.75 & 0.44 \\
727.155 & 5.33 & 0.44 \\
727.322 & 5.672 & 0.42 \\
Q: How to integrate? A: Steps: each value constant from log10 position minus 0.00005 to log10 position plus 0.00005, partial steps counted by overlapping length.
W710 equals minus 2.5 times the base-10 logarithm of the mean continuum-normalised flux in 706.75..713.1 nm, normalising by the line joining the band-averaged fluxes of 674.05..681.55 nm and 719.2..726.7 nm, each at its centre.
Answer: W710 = 0.10 mag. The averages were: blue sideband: 5.92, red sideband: 5.62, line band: 5.22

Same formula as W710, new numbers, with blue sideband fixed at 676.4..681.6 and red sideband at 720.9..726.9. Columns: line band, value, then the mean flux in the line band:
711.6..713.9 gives 0.097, 5.18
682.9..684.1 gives 0.076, 5.38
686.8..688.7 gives 0.089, 5.3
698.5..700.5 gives 0.077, 5.32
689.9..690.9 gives 0.077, 5.35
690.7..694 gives 0.126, 5.11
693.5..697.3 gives 0.088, 5.28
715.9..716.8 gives 0.104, 5.13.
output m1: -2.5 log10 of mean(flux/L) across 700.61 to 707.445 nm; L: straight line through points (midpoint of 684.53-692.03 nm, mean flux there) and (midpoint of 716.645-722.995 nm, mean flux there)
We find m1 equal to 0.03 mag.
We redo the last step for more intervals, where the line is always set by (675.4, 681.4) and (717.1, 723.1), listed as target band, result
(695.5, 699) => 0.06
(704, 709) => 0.07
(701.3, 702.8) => 0.11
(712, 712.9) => 0.11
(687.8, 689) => 0.14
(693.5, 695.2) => 0.12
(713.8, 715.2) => 0.09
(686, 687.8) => 0.09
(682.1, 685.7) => 0.06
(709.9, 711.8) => 0.09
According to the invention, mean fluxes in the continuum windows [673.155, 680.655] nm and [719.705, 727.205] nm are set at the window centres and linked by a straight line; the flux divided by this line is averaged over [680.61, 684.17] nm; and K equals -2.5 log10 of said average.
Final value 0.09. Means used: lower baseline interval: 6.02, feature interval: 5.48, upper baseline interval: 5.61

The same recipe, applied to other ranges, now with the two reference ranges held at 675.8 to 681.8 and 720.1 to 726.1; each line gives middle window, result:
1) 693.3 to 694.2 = 0.12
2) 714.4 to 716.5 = 0.08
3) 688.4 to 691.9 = 0.06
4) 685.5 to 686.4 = 0.08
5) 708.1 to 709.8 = 0.07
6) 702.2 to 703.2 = 0.07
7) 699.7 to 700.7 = 0.08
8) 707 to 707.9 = 0.06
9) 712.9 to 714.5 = 0.11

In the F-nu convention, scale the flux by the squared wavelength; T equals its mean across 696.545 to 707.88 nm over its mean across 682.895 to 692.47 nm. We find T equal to 1.0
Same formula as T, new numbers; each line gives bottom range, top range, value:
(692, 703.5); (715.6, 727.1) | 1.13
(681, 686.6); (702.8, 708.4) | 1.04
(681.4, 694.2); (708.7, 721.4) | 1.08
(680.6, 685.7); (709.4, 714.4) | 1.02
